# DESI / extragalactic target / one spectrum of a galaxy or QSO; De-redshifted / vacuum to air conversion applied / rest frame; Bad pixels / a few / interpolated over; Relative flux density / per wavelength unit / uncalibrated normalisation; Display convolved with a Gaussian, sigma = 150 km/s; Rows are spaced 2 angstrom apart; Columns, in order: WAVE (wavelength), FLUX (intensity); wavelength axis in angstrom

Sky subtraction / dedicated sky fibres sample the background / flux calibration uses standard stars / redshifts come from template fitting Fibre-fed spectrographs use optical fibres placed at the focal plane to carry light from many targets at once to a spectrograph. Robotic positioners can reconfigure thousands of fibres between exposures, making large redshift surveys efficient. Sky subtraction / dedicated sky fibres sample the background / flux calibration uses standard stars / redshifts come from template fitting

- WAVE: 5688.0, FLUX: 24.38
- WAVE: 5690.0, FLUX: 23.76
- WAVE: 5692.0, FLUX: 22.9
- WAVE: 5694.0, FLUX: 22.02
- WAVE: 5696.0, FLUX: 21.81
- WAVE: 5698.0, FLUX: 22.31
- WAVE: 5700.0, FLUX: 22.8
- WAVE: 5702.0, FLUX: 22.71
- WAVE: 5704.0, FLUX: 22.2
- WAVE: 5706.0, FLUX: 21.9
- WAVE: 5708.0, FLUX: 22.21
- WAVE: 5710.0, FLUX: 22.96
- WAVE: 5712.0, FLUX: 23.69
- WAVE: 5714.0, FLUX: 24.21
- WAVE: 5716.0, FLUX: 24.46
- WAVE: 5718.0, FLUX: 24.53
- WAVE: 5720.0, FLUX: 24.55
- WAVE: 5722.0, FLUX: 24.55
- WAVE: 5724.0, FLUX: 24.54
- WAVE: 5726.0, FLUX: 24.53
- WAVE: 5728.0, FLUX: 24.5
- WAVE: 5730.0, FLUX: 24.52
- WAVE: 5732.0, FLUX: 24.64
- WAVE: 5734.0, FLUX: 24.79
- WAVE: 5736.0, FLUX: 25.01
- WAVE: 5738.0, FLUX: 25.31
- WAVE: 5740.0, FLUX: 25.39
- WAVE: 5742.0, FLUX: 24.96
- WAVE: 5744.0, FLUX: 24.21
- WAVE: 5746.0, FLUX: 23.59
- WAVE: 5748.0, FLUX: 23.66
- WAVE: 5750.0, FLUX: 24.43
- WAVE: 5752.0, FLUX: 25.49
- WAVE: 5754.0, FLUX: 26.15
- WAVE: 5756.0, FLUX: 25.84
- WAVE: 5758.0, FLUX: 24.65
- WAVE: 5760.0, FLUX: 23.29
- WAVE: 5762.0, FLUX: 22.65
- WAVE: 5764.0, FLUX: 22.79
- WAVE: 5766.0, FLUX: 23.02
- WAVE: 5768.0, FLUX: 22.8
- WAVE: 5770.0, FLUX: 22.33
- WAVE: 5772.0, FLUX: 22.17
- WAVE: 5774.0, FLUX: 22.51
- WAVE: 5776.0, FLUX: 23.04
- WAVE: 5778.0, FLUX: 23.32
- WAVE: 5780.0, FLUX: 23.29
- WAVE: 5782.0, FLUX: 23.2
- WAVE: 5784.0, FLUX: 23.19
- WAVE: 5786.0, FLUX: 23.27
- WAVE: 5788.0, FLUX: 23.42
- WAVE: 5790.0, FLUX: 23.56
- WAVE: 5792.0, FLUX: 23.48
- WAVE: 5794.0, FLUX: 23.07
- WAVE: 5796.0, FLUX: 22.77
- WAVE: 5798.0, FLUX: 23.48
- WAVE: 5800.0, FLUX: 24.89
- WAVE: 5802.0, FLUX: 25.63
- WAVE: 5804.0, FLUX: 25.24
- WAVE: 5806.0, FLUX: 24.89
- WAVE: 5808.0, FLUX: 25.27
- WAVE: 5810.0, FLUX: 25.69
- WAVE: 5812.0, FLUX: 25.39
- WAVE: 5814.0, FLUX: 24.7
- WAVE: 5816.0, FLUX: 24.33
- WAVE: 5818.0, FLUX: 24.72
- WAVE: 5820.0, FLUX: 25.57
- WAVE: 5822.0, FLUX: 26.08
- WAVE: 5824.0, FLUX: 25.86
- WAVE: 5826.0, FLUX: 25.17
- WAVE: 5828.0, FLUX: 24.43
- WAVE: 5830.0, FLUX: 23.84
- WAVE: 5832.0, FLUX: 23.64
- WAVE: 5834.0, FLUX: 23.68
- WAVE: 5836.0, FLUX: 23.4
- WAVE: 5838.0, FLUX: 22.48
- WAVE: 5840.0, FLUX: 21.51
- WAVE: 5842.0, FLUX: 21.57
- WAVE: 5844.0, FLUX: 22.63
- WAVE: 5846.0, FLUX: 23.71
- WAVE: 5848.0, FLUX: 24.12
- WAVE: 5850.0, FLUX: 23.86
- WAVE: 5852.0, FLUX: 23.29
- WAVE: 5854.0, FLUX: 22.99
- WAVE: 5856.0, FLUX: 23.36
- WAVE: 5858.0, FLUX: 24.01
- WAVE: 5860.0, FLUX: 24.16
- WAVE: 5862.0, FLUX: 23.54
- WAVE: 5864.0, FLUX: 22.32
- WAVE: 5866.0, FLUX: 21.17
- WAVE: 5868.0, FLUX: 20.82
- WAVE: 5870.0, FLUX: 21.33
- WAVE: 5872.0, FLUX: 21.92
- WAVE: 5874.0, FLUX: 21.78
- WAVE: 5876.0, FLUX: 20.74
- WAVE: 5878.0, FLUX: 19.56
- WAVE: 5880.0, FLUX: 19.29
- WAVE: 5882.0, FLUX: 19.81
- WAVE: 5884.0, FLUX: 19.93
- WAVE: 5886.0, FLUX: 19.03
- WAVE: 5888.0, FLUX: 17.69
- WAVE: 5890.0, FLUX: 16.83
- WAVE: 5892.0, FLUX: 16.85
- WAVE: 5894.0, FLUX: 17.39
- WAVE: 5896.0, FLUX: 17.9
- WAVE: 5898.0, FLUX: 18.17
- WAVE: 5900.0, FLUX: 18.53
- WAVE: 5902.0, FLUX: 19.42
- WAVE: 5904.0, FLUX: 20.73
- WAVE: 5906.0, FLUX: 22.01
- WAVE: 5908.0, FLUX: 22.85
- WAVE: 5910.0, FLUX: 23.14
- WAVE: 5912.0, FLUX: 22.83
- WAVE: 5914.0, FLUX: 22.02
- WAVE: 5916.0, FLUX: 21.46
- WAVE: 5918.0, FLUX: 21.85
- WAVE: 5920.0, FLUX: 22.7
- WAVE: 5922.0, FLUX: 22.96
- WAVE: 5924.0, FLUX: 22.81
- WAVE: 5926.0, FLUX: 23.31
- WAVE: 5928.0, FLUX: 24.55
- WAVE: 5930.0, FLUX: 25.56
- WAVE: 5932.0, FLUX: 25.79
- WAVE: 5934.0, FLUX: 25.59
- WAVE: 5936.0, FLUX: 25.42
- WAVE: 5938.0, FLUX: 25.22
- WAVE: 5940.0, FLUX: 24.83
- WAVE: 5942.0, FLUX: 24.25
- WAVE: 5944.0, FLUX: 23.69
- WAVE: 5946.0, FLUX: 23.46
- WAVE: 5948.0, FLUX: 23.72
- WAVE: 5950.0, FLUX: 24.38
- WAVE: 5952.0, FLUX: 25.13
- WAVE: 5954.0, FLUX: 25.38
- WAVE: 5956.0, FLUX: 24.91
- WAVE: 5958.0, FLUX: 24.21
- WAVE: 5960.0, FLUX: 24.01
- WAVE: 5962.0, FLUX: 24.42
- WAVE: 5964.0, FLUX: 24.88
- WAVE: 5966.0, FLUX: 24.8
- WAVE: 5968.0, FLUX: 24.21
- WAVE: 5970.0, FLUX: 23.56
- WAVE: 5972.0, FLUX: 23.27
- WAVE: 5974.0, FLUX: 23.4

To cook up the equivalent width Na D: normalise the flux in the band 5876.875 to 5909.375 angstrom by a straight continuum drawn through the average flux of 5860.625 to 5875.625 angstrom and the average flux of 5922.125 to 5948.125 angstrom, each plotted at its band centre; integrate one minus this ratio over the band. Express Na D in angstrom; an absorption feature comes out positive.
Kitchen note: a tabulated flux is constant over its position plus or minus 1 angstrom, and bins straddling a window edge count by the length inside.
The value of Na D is 5.2 angstrom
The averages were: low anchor 21.9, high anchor 24.5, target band 19.2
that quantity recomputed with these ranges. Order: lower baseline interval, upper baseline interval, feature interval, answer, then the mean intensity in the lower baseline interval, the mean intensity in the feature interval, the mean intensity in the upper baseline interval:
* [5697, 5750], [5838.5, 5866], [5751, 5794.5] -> 0.3 angstrom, 24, 23.5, 23.1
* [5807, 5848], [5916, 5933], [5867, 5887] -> 2.9 angstrom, 24.2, 20.4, 23.6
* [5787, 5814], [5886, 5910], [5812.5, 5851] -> -2.2 angstrom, 24.4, 24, 19.1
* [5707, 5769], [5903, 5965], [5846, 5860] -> 0.2 angstrom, 24.3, 23.7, 23.8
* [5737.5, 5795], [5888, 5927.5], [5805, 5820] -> -1.5 angstrom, 23.7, 25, 20.7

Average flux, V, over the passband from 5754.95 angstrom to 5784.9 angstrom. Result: 23.2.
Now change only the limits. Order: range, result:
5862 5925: 20.6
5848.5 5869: 23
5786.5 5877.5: 23.6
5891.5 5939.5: 22.1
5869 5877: 21.4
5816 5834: 24.8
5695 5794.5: 23.7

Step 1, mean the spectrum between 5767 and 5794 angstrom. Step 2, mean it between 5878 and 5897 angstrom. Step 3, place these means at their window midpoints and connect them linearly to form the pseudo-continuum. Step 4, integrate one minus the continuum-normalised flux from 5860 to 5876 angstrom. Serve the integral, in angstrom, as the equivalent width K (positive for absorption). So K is -2.24 angstrom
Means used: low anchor 23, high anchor 18.4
